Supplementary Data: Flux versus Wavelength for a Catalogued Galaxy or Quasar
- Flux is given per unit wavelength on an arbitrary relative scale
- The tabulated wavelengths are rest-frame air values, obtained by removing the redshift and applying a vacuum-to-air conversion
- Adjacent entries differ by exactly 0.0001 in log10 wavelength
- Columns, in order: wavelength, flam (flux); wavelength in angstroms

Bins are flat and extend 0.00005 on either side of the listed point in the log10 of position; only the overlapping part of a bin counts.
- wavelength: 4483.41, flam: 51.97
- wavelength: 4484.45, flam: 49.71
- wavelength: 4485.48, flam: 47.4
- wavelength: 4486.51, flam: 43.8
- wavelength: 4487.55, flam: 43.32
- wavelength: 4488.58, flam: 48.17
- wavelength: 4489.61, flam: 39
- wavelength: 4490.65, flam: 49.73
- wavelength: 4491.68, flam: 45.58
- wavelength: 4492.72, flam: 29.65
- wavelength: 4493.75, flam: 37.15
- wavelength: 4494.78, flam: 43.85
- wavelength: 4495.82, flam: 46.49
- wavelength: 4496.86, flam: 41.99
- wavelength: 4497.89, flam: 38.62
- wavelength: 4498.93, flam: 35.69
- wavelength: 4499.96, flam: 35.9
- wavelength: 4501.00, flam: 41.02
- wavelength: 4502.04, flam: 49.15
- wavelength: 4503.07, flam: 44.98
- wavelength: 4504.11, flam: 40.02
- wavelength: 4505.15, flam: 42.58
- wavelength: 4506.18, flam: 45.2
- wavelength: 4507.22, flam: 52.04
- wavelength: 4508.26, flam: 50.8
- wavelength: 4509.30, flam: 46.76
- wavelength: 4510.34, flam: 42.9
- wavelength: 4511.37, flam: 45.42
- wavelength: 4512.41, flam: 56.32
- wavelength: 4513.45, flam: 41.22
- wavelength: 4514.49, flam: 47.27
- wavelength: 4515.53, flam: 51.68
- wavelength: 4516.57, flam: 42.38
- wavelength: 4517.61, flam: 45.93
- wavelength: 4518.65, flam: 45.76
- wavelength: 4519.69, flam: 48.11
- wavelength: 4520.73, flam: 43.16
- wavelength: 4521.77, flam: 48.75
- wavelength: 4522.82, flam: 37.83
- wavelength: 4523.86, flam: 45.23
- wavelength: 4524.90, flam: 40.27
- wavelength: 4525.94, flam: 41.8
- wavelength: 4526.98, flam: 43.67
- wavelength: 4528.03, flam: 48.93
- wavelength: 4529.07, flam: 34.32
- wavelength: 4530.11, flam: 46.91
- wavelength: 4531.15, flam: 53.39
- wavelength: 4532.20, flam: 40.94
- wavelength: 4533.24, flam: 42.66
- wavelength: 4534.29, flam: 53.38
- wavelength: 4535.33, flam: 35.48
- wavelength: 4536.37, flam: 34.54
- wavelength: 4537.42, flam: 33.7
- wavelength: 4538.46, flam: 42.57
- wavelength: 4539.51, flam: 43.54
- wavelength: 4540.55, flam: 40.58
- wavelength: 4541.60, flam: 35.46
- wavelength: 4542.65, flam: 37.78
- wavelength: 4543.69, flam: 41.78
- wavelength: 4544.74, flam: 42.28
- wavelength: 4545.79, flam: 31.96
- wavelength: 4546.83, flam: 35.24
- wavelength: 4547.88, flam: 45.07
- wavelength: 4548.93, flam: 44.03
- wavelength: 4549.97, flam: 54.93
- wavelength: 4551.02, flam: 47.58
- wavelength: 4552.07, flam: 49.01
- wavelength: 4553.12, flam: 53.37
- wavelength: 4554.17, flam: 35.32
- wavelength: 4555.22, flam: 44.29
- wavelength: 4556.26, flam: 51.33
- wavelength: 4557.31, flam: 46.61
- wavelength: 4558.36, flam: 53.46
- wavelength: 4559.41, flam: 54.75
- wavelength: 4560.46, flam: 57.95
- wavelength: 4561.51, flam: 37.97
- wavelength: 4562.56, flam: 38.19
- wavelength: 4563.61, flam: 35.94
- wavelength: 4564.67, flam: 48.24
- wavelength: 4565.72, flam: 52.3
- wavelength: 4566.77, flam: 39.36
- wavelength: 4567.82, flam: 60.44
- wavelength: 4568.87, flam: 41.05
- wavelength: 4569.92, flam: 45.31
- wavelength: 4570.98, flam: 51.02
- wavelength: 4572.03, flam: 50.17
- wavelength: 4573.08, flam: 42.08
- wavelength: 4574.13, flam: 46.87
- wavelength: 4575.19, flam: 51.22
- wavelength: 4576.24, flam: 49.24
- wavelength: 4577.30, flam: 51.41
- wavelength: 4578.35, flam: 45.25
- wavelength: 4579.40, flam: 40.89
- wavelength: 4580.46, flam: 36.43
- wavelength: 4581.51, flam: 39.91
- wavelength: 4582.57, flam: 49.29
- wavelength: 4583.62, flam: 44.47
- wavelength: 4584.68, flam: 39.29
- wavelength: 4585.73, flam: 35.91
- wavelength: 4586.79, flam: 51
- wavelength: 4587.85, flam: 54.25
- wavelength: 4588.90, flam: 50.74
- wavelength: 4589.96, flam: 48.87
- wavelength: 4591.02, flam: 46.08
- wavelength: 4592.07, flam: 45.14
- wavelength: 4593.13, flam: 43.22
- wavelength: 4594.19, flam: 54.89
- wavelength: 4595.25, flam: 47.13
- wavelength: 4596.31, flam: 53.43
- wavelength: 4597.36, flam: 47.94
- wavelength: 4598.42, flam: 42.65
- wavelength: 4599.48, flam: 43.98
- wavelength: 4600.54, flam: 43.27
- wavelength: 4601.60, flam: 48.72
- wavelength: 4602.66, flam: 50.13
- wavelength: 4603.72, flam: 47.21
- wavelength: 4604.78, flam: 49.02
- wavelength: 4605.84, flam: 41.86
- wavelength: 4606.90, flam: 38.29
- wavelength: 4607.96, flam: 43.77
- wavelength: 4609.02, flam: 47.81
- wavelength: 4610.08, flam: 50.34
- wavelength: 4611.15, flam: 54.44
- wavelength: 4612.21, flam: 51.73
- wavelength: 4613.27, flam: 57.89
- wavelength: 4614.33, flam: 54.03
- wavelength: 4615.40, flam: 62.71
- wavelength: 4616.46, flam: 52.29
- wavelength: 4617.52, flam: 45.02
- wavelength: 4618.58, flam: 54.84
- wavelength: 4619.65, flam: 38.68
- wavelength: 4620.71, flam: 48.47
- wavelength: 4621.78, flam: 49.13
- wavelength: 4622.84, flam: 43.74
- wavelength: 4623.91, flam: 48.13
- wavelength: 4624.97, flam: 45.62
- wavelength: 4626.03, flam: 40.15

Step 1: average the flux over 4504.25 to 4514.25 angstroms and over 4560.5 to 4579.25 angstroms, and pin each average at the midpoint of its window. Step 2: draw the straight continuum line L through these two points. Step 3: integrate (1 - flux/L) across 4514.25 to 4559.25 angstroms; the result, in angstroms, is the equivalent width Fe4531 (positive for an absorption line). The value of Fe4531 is 2.7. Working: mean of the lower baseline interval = 46.8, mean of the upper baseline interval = 46.4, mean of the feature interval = 43.8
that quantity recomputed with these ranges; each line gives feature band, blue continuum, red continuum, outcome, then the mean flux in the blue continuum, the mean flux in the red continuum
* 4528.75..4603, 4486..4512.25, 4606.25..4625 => 2.53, 43.4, 49.3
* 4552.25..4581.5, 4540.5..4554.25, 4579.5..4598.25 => -1.50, 42.7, 46.2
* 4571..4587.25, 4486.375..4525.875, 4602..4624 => 0.81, 44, 49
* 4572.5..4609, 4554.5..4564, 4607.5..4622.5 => 2.19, 46.7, 50.7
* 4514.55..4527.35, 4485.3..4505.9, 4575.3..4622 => -0.35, 42.2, 47.6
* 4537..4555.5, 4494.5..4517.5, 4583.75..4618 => 1.61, 44.7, 48.2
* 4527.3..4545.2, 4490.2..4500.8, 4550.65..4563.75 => 1.20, 40.4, 46.9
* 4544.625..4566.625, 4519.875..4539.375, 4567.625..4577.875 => 0.27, 42.7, 48.5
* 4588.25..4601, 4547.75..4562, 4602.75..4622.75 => 0.41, 48.4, 49.2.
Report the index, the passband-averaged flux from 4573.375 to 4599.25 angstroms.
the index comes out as 46.4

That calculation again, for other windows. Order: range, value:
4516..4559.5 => 43.7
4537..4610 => 45.5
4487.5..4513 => 43.7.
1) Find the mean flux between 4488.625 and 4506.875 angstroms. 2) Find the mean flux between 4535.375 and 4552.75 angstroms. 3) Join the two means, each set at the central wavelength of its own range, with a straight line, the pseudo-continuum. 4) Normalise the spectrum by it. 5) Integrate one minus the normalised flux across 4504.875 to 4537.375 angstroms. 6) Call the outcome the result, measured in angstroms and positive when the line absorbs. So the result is -2.6 angstroms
